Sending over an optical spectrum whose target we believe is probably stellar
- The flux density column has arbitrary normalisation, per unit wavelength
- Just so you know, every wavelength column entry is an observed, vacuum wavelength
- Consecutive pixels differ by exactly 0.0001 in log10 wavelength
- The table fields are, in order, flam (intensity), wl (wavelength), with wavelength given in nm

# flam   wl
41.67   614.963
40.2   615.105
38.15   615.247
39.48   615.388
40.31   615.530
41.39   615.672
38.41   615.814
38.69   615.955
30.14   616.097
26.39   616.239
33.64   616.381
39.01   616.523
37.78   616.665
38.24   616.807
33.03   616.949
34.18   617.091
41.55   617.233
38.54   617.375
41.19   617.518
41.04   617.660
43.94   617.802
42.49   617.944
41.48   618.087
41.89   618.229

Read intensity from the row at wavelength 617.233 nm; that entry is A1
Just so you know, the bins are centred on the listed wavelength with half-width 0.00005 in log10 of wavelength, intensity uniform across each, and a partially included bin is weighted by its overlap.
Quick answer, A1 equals 41.55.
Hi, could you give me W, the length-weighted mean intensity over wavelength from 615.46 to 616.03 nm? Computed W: 39.6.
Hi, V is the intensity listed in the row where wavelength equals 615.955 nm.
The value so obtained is 38.69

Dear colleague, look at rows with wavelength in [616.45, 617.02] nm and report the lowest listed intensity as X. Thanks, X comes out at 33.03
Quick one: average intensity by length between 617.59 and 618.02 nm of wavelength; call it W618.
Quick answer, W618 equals 42.5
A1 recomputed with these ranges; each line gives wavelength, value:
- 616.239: 26.39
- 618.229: 41.89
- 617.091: 34.18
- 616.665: 37.78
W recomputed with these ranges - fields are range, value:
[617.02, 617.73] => 39.3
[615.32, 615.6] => 39.9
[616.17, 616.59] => 33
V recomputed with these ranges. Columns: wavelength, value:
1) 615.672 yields 41.39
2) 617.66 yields 41.04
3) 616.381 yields 33.64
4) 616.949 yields 33.03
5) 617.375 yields 38.54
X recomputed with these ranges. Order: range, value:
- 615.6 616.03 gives 38.41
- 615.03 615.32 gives 38.15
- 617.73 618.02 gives 42.49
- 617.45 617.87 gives 41.04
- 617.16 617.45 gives 38.54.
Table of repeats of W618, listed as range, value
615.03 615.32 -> 39.2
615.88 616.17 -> 34.5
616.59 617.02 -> 36.4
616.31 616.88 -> 37.1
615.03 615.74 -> 39.9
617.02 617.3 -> 37.8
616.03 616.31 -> 28.2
